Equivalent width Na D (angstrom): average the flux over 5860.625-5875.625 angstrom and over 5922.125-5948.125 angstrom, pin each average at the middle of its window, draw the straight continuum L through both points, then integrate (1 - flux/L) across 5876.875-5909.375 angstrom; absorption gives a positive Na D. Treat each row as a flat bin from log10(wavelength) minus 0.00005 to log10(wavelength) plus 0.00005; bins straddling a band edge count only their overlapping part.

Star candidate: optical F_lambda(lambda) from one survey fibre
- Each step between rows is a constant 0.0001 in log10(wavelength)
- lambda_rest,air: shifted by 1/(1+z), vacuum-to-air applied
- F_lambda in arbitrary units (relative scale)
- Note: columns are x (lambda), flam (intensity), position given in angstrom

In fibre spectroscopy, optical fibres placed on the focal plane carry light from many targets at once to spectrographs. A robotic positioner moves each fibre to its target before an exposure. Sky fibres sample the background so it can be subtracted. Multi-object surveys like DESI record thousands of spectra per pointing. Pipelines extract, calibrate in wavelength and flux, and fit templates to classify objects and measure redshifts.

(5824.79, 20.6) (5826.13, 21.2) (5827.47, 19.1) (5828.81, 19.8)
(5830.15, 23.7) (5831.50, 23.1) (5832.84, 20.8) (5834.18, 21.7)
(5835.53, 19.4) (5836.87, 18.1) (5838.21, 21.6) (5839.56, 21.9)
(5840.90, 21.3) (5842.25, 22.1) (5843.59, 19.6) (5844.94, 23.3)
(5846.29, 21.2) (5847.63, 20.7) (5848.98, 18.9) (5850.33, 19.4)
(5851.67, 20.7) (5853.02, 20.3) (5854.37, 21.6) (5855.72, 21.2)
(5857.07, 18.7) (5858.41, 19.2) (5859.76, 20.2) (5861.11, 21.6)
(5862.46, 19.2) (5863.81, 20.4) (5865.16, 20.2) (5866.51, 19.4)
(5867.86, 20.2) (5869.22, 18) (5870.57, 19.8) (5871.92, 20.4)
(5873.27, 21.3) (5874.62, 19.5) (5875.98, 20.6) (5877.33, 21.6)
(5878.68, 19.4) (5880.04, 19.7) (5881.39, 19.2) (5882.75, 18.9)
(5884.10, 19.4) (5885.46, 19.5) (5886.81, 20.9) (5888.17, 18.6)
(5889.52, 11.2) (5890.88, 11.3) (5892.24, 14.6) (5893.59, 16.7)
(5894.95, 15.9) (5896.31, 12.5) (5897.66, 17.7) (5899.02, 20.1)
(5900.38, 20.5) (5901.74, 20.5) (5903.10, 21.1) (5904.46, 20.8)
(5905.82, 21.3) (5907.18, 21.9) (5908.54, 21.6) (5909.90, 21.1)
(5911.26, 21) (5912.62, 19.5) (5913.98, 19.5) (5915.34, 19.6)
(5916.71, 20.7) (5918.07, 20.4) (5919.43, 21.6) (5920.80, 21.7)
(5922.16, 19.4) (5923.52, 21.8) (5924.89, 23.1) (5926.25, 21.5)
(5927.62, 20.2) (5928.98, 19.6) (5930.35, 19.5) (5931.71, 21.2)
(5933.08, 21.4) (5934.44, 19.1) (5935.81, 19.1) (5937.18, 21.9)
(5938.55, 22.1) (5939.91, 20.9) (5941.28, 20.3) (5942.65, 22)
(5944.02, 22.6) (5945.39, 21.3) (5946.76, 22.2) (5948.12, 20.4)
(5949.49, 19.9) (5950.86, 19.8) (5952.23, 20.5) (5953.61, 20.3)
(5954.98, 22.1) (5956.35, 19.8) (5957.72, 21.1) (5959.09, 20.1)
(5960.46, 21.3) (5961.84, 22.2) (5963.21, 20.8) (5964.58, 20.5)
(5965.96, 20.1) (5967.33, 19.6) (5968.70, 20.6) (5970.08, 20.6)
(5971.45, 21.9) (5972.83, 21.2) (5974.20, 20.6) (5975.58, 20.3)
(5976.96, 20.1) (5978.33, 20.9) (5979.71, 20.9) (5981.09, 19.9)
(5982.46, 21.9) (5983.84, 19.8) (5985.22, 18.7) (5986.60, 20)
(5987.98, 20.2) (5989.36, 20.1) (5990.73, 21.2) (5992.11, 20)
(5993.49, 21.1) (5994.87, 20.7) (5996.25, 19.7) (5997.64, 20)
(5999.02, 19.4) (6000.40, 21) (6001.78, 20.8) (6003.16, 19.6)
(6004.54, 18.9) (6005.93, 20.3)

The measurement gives 3.0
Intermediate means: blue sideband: 20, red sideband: 21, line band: 18.5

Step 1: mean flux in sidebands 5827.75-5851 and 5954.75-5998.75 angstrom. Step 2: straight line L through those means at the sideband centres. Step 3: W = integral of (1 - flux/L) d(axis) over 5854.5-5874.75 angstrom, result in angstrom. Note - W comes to 0.8 angstrom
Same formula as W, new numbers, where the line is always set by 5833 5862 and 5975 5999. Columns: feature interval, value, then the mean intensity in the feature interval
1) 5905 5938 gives -0.5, 20.7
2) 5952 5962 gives -0.3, 20.9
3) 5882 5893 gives 2.0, 16.8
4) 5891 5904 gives 1.9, 17.5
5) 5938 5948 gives -0.6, 21.6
